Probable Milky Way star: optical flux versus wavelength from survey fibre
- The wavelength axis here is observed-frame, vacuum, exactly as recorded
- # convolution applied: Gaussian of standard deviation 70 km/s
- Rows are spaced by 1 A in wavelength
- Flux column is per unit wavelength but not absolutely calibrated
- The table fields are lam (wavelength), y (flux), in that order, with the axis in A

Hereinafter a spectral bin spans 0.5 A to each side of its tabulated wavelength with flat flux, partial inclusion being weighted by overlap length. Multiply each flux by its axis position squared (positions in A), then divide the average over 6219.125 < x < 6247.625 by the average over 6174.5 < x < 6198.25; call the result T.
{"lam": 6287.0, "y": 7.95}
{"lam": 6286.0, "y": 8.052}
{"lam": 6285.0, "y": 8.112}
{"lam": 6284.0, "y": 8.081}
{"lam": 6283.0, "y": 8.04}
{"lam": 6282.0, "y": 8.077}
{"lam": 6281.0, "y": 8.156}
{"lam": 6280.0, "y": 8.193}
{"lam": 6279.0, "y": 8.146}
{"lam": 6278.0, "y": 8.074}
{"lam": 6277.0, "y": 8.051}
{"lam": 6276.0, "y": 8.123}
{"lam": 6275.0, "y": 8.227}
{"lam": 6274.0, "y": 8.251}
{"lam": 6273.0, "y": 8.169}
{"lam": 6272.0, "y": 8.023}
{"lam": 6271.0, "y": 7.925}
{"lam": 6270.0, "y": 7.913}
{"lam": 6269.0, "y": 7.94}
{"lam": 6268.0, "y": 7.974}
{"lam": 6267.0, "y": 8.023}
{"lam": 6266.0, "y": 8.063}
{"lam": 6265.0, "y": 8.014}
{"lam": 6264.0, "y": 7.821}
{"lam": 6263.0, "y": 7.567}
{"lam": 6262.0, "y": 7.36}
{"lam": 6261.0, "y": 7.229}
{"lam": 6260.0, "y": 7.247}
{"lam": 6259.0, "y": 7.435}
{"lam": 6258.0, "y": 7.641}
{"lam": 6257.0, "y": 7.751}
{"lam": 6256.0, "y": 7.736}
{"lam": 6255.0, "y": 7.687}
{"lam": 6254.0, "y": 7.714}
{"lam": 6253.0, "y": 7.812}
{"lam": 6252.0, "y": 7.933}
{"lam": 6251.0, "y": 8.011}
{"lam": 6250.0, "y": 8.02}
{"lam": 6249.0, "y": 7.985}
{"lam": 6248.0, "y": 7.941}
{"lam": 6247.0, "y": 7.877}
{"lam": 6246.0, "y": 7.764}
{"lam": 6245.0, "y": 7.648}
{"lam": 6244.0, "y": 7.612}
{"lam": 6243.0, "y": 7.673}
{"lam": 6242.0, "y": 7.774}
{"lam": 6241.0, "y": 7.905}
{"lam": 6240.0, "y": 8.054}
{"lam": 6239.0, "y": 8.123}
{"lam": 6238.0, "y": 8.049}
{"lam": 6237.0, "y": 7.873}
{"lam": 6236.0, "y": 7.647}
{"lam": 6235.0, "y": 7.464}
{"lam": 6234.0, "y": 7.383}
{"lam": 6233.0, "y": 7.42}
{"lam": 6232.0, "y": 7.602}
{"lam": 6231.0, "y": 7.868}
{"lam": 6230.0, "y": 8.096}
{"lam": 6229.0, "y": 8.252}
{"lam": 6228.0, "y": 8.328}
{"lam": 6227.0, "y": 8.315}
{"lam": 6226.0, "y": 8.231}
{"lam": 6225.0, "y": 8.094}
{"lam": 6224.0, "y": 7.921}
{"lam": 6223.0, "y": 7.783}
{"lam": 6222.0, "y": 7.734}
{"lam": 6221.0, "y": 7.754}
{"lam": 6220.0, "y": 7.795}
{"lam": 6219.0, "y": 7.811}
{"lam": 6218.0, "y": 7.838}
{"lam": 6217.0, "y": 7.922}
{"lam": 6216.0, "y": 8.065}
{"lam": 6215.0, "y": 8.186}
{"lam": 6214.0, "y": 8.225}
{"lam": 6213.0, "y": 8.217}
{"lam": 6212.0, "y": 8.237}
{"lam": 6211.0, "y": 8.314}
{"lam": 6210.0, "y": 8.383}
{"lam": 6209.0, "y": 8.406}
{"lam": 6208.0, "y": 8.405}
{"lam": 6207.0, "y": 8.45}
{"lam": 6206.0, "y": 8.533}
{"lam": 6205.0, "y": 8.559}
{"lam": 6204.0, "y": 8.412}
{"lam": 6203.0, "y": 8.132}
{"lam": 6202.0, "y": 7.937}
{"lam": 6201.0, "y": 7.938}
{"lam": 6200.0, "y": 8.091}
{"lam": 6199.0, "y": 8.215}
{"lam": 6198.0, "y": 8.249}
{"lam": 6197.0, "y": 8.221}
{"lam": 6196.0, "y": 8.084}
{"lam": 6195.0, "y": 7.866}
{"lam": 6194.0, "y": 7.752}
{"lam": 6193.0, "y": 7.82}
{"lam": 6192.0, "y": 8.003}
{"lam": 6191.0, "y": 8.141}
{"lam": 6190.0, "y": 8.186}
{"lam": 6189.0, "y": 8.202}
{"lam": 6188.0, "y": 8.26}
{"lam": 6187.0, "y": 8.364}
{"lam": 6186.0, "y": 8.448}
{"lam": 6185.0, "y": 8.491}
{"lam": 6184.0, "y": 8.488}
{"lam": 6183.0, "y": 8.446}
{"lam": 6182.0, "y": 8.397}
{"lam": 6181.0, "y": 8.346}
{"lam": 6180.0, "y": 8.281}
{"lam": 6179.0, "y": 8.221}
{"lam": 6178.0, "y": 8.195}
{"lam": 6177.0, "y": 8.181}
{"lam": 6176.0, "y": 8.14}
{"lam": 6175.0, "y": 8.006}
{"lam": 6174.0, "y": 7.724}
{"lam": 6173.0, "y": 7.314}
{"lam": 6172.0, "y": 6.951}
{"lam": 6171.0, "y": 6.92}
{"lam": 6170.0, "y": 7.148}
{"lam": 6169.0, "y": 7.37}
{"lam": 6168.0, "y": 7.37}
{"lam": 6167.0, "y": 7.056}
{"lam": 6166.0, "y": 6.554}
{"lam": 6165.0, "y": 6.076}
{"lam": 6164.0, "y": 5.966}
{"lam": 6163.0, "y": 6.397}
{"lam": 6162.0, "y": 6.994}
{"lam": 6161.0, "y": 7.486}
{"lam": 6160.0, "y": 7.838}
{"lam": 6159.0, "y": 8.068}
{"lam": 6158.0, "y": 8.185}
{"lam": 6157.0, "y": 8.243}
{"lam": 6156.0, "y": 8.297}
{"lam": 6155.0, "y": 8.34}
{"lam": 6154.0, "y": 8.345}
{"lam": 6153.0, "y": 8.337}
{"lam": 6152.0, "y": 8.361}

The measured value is 0.97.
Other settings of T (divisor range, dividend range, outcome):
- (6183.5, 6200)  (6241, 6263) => 0.96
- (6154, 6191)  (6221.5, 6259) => 1.03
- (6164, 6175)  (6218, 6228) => 1.15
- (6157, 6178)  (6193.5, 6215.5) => 1.13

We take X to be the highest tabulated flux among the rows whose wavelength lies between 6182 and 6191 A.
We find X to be 8.491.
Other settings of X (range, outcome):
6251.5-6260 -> 7.933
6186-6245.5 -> 8.559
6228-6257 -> 8.328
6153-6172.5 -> 8.345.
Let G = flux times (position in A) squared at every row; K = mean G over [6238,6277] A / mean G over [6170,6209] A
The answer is 0.99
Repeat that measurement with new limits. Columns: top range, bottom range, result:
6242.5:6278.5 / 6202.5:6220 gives 0.97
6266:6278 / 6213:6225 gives 1.03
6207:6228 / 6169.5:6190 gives 1.02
